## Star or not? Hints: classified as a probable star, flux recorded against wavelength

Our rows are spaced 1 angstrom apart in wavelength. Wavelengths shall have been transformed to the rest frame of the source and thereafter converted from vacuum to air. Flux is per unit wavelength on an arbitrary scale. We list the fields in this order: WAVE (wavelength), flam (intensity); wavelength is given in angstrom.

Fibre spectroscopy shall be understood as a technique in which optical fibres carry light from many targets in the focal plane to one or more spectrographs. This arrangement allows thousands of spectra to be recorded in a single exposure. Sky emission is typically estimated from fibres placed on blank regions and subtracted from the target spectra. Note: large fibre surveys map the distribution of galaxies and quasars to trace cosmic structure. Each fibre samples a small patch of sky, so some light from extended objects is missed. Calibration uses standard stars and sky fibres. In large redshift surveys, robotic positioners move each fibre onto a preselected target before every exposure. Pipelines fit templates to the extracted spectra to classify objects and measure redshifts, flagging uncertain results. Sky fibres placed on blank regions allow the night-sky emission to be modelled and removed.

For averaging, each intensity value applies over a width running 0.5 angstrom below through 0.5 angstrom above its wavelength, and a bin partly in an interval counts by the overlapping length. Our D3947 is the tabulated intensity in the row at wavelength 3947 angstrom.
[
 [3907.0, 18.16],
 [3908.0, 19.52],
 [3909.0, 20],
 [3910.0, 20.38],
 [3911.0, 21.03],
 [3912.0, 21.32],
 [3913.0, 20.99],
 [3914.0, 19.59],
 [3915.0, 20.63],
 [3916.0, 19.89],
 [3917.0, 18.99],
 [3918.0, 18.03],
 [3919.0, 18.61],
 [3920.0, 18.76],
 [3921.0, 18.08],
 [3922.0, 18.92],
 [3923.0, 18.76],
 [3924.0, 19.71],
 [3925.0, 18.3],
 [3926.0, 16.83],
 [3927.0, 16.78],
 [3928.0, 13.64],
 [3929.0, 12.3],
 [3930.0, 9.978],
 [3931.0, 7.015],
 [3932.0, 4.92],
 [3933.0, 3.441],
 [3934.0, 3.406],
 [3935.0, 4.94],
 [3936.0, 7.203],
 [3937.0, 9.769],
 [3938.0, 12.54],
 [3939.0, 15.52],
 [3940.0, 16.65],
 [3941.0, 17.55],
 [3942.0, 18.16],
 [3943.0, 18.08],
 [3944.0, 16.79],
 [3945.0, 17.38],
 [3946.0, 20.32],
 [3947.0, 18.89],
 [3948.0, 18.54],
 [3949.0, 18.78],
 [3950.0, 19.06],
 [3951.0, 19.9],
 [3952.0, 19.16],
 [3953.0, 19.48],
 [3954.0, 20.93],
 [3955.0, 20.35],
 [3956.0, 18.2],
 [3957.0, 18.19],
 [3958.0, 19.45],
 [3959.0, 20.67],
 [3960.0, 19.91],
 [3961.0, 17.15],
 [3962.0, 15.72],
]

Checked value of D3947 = 18.89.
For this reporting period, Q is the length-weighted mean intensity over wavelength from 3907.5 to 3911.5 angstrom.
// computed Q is 20.2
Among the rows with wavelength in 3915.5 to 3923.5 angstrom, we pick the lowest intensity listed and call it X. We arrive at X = 18.03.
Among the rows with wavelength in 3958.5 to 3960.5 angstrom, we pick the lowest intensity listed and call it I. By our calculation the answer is 19.91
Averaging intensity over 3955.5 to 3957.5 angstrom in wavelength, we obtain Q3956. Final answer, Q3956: 18.2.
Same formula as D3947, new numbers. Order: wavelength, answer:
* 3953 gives 19.48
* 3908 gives 19.52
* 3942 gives 18.16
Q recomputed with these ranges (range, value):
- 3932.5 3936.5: 4.75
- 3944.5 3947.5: 18.9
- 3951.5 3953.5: 19.3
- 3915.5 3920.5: 18.9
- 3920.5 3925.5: 18.8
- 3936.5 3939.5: 12.6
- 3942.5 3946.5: 18.1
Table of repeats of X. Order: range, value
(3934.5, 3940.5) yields 4.94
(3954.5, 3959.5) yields 18.19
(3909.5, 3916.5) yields 19.59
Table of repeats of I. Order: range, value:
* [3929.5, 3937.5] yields 3.406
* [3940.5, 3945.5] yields 16.79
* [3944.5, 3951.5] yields 17.38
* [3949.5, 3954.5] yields 19.06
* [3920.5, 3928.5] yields 13.64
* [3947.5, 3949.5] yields 18.54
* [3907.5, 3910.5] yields 19.52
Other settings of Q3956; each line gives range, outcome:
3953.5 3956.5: 19.8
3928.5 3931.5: 9.76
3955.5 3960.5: 19.3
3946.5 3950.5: 18.8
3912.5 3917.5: 20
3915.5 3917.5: 19.4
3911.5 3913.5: 21.2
